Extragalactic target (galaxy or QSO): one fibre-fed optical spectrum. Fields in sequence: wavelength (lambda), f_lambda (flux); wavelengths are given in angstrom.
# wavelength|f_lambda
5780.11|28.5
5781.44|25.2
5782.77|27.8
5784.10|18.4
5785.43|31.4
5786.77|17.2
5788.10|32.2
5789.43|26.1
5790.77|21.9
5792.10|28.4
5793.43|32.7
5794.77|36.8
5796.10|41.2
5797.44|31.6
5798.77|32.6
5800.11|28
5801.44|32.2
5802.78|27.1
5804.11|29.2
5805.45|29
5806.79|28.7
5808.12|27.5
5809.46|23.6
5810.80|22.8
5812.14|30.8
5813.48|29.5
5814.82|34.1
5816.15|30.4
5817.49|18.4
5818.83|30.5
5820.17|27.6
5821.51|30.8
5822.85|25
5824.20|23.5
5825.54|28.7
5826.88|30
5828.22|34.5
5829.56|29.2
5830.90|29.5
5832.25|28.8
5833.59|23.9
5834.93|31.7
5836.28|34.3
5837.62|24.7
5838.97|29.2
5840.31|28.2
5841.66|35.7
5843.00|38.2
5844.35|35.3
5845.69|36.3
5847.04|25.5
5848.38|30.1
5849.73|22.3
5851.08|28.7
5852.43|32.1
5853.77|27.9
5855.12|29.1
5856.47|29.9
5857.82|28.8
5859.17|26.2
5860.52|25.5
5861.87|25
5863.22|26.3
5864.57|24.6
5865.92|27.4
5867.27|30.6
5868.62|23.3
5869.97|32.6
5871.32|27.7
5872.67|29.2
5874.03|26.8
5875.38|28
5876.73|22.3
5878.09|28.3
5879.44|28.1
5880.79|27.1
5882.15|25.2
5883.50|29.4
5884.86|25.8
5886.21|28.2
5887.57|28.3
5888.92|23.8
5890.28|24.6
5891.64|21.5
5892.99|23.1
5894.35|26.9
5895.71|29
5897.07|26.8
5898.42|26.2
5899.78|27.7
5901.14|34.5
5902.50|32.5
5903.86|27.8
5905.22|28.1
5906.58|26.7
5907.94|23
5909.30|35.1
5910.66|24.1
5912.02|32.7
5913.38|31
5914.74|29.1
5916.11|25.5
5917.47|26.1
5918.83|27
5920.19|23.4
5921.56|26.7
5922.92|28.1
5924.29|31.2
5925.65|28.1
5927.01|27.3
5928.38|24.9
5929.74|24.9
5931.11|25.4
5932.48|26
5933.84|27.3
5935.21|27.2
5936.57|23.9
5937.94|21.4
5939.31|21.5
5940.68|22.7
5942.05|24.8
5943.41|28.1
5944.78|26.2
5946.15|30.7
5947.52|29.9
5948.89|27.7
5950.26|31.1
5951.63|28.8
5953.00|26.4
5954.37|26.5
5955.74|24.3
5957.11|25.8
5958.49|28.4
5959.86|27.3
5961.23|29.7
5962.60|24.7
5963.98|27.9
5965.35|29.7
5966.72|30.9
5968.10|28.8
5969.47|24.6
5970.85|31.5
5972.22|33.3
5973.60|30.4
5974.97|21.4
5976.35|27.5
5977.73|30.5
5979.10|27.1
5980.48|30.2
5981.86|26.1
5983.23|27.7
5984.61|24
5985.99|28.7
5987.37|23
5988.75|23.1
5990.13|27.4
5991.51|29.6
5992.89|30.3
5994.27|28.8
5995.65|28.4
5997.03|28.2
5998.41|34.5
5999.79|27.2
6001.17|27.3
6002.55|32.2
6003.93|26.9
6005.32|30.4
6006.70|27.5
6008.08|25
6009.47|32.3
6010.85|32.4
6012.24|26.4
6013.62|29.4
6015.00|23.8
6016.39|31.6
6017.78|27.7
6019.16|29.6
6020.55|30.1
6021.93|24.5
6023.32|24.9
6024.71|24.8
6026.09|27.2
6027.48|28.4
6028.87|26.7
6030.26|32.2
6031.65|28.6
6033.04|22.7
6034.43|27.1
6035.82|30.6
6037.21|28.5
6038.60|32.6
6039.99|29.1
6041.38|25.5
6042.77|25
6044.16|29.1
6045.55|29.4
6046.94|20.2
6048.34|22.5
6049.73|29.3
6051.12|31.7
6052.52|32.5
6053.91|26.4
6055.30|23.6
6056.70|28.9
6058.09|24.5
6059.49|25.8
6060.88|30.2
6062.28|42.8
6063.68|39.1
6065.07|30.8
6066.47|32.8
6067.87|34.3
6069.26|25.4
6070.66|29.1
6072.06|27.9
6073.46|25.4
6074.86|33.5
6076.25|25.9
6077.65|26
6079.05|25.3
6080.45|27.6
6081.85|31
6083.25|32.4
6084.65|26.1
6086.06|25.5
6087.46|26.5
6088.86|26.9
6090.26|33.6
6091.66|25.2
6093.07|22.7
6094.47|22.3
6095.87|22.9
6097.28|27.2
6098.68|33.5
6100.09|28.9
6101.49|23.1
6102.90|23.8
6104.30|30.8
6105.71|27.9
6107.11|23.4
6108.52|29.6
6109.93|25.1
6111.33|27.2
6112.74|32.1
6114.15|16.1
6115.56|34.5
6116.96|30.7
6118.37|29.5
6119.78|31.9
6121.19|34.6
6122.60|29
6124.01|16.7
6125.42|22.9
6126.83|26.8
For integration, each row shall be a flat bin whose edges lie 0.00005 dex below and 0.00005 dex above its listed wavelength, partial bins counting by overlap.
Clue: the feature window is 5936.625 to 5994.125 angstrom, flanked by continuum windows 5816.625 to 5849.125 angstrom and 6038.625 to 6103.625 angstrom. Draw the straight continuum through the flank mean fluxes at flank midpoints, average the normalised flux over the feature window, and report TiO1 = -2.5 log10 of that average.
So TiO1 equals 0.06 mag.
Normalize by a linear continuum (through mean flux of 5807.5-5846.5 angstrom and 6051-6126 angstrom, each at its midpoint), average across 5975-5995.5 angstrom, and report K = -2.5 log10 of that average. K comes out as 0.05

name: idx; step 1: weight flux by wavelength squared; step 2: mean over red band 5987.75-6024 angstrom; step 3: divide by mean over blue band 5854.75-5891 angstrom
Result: 1.10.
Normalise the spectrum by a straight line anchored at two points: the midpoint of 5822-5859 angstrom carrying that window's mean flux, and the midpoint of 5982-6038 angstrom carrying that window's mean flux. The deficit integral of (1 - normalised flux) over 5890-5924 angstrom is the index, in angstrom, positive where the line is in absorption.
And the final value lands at 1.66 angstrom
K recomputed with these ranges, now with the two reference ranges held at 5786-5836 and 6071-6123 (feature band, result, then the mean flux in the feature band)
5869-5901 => 0.065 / 26.9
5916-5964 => 0.070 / 26.6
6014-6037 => 0.017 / 27.6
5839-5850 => -0.106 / 31.7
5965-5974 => -0.061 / 29.9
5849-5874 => 0.041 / 27.6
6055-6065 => -0.115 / 31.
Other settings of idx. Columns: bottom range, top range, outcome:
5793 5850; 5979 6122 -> 1.02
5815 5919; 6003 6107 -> 1.06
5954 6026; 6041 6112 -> 1.03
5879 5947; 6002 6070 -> 1.11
